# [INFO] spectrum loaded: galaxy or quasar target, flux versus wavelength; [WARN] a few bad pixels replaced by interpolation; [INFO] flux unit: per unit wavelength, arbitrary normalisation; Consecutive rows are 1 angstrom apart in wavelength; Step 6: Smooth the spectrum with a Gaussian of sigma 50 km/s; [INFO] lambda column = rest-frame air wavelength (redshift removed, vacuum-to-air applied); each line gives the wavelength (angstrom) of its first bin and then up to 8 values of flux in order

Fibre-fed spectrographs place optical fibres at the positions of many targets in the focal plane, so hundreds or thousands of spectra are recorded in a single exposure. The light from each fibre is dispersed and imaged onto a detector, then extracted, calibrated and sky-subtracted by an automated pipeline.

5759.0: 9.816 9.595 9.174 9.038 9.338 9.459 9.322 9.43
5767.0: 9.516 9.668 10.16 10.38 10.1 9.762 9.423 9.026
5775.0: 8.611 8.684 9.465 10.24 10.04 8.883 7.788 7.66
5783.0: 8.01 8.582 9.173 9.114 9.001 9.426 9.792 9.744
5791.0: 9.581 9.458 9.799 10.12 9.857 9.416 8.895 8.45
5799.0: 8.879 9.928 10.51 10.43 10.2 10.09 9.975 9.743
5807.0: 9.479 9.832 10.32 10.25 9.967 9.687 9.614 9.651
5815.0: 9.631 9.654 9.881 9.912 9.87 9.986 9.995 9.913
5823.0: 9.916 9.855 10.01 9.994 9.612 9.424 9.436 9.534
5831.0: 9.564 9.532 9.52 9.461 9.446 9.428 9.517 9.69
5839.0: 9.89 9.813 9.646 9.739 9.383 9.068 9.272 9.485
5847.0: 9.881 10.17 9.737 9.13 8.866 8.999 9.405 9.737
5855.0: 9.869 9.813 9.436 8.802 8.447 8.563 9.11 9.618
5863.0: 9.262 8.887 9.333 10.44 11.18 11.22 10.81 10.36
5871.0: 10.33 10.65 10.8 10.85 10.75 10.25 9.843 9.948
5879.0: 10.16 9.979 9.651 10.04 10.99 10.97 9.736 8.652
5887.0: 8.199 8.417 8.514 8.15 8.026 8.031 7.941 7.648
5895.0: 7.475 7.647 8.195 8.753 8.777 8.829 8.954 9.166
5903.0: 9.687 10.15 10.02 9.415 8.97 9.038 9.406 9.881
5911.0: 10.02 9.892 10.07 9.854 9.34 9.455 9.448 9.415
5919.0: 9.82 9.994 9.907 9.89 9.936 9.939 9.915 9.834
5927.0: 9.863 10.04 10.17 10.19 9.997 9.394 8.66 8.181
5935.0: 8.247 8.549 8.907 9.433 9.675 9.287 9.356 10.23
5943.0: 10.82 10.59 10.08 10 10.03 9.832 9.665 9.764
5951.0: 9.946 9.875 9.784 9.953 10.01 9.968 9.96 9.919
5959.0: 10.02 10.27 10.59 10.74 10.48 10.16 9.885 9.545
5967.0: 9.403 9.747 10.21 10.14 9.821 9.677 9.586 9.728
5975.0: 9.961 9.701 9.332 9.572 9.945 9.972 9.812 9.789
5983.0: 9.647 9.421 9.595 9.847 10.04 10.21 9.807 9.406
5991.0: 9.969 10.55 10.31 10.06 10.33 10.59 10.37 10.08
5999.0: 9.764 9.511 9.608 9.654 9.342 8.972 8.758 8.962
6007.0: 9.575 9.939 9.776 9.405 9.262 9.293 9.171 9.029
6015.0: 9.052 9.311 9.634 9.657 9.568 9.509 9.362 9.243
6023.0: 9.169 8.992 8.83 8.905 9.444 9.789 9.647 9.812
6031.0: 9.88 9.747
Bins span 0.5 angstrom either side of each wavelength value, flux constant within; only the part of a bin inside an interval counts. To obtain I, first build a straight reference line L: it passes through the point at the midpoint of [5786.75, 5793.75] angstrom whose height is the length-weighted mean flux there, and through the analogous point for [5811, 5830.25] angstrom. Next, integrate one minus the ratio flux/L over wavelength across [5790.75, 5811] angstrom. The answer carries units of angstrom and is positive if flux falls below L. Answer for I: -0.2 angstrom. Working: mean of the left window 9.58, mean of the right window 9.78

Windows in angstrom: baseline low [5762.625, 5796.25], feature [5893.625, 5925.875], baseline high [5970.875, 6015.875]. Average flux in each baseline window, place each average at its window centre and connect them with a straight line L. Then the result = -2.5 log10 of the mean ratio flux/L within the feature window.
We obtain 0.02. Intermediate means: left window 9.35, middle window 9.35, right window 9.69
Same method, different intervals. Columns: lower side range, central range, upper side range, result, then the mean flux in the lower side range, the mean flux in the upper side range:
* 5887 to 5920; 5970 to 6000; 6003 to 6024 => -0.073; 9.02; 9.32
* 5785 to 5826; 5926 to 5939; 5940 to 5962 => 0.074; 9.74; 10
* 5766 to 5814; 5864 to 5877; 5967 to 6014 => -0.096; 9.51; 9.73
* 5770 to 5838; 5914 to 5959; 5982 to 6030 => -0.016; 9.56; 9.59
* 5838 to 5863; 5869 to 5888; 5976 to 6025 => -0.071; 9.41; 9.62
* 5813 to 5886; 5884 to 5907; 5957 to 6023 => 0.124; 9.78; 9.74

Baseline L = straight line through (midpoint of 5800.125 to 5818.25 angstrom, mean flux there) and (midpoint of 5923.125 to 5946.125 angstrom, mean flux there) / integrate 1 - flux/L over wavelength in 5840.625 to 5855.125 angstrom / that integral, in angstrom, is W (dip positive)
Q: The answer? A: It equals 0.5 angstrom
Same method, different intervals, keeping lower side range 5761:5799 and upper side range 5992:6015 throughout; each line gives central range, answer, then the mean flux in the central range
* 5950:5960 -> -0.40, 9.95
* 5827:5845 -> -0.28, 9.53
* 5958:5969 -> -0.58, 10.1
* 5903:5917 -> -0.23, 9.65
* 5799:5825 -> -1.57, 9.91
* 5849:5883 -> -1.52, 9.85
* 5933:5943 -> 0.39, 9.16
